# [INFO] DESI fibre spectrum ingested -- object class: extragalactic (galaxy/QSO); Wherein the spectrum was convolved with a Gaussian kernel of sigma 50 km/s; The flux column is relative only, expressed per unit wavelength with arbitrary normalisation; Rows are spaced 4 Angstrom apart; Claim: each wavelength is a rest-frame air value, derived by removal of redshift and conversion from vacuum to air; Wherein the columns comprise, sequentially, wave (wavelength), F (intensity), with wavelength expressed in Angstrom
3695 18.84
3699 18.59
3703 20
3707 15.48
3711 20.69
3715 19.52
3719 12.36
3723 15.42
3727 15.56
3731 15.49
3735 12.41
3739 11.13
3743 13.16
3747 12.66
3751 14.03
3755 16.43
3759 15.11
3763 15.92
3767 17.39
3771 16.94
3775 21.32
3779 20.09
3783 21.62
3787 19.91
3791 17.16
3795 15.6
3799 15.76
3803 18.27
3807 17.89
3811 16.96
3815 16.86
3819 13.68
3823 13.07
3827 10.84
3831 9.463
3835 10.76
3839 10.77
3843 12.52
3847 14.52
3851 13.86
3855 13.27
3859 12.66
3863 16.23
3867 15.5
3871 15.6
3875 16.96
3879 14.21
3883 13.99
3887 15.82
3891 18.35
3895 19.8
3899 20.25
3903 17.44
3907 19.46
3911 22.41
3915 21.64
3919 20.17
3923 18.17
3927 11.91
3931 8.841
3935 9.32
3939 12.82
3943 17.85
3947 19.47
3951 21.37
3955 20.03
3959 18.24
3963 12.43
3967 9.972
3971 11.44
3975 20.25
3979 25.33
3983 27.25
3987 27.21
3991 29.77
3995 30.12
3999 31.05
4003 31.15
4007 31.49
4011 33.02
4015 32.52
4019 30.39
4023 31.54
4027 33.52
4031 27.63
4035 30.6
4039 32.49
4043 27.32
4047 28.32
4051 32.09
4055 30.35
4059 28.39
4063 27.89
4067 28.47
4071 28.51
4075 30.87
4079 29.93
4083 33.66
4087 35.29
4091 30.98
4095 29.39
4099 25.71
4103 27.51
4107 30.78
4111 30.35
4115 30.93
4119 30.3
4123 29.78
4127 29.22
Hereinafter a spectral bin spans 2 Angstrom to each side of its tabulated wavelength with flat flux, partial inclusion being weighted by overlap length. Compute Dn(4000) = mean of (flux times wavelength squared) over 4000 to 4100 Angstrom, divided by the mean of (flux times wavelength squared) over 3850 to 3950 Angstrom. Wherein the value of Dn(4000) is 2.0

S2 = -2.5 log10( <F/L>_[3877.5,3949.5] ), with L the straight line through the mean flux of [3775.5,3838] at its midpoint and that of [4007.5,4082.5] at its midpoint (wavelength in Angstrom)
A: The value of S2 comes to 0.303 mag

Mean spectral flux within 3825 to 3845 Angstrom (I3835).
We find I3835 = 10.9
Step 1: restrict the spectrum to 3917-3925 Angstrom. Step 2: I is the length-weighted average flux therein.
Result 19.2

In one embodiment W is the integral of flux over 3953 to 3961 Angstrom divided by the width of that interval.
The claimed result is 19.1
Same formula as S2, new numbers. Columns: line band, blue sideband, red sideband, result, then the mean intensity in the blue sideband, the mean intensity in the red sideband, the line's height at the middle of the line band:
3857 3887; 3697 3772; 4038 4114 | 0.38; 15.7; 29.9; 21.4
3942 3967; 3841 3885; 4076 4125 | 0.17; 14.5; 30.4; 20.6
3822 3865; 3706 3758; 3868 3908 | 0.30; 14.9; 17.1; 16.5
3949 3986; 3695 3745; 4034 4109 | 0.35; 15.9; 29.9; 25.8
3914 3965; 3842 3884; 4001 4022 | 0.39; 14.5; 31.7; 23.4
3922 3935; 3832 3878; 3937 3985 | 0.36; 13.8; 18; 16.7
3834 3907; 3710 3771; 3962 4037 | 0.35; 15.1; 26.9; 21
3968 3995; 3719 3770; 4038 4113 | 0.09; 14.5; 29.9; 25.5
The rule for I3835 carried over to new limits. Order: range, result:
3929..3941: 10.3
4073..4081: 30.4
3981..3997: 28.6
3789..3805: 16.7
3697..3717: 18.9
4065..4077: 29.3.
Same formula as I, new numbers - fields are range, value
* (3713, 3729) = 15.7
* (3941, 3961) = 19.4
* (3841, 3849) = 13.5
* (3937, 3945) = 15.3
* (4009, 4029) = 32.2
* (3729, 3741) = 13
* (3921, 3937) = 12.1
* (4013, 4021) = 31.5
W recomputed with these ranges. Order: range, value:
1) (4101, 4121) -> 30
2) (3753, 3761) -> 15.8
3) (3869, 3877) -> 16.3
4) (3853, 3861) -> 13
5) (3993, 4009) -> 31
